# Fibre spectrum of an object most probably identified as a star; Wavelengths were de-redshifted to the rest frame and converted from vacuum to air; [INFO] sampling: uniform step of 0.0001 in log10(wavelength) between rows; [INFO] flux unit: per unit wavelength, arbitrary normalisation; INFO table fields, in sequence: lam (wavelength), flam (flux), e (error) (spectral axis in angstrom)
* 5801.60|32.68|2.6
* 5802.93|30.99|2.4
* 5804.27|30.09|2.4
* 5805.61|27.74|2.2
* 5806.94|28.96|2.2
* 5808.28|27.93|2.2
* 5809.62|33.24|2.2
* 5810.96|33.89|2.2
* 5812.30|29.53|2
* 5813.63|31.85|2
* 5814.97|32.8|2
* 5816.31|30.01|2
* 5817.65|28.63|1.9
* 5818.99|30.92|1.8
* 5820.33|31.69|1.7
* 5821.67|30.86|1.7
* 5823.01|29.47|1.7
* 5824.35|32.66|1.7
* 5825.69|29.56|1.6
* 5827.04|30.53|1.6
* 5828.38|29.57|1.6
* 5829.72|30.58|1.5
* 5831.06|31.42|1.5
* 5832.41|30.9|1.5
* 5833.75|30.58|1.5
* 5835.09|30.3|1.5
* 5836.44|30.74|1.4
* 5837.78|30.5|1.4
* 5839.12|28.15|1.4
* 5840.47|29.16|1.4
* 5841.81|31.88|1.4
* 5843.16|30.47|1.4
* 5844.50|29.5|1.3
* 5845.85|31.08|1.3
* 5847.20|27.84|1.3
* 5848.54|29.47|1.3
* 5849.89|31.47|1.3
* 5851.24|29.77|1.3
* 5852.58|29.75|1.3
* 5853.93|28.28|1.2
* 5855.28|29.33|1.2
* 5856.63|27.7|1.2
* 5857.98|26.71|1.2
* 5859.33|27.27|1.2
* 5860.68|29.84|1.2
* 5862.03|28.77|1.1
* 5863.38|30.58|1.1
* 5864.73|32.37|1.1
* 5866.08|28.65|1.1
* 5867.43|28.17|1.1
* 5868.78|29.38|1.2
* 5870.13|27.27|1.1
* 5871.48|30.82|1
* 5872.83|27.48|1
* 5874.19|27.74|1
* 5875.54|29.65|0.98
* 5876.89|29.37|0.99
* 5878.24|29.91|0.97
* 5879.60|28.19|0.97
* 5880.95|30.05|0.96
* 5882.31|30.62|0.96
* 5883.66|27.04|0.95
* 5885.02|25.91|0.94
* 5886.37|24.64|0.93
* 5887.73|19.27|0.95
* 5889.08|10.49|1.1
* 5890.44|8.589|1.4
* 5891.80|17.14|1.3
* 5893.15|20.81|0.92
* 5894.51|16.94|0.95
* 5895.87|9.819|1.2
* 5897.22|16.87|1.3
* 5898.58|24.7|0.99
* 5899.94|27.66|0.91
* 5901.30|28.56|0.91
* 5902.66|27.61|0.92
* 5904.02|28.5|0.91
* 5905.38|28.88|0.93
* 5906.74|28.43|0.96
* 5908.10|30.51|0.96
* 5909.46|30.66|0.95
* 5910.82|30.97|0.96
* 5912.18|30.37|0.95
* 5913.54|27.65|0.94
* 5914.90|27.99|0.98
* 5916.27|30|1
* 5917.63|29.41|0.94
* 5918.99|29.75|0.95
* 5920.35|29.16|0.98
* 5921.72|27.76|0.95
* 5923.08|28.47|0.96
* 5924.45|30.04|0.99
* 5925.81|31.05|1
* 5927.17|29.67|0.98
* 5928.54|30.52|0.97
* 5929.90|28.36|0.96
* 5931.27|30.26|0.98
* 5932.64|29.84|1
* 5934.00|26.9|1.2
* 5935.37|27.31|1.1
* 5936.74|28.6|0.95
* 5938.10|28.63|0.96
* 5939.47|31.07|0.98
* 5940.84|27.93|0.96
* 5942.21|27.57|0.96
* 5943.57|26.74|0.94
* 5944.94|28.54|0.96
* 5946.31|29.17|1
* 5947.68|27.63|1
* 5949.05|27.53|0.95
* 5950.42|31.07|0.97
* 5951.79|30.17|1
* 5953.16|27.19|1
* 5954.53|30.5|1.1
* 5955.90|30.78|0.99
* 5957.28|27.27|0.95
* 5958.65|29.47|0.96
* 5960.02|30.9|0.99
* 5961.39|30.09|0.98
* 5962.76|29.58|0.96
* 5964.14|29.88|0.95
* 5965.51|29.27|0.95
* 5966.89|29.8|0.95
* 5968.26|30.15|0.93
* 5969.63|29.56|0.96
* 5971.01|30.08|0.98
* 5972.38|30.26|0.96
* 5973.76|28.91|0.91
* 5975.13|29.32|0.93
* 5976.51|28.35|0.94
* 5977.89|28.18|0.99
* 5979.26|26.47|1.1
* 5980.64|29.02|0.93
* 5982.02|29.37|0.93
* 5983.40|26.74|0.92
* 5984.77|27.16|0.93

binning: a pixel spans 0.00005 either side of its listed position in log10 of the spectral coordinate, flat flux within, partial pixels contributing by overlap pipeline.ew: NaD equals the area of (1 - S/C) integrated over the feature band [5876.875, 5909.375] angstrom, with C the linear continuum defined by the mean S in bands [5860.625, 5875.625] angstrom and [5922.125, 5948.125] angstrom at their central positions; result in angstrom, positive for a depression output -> 5.91 angstrom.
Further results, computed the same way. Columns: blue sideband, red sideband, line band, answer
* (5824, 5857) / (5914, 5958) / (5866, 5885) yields 0.55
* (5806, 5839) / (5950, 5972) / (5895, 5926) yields 2.65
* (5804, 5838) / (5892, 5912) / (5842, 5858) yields -0.49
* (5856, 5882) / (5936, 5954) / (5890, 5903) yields 4.04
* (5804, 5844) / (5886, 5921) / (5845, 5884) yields -2.50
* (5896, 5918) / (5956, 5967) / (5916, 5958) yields -0.48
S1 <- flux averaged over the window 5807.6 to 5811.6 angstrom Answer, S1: 31.6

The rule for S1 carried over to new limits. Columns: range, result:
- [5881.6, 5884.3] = 28.9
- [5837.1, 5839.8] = 29.4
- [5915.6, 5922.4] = 29.2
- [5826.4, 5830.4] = 30.3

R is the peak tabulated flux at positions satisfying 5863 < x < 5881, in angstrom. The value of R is 32.37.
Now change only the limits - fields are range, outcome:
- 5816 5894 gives 32.66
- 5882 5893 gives 30.62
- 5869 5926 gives 31.05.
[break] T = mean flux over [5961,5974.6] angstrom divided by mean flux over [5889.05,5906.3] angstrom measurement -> 1.42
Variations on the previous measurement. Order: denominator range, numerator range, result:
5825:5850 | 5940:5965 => 0.96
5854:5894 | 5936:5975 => 1.11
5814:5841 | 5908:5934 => 0.97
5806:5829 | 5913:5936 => 0.95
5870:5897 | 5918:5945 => 1.24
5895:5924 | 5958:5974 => 1.09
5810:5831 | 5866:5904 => 0.79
